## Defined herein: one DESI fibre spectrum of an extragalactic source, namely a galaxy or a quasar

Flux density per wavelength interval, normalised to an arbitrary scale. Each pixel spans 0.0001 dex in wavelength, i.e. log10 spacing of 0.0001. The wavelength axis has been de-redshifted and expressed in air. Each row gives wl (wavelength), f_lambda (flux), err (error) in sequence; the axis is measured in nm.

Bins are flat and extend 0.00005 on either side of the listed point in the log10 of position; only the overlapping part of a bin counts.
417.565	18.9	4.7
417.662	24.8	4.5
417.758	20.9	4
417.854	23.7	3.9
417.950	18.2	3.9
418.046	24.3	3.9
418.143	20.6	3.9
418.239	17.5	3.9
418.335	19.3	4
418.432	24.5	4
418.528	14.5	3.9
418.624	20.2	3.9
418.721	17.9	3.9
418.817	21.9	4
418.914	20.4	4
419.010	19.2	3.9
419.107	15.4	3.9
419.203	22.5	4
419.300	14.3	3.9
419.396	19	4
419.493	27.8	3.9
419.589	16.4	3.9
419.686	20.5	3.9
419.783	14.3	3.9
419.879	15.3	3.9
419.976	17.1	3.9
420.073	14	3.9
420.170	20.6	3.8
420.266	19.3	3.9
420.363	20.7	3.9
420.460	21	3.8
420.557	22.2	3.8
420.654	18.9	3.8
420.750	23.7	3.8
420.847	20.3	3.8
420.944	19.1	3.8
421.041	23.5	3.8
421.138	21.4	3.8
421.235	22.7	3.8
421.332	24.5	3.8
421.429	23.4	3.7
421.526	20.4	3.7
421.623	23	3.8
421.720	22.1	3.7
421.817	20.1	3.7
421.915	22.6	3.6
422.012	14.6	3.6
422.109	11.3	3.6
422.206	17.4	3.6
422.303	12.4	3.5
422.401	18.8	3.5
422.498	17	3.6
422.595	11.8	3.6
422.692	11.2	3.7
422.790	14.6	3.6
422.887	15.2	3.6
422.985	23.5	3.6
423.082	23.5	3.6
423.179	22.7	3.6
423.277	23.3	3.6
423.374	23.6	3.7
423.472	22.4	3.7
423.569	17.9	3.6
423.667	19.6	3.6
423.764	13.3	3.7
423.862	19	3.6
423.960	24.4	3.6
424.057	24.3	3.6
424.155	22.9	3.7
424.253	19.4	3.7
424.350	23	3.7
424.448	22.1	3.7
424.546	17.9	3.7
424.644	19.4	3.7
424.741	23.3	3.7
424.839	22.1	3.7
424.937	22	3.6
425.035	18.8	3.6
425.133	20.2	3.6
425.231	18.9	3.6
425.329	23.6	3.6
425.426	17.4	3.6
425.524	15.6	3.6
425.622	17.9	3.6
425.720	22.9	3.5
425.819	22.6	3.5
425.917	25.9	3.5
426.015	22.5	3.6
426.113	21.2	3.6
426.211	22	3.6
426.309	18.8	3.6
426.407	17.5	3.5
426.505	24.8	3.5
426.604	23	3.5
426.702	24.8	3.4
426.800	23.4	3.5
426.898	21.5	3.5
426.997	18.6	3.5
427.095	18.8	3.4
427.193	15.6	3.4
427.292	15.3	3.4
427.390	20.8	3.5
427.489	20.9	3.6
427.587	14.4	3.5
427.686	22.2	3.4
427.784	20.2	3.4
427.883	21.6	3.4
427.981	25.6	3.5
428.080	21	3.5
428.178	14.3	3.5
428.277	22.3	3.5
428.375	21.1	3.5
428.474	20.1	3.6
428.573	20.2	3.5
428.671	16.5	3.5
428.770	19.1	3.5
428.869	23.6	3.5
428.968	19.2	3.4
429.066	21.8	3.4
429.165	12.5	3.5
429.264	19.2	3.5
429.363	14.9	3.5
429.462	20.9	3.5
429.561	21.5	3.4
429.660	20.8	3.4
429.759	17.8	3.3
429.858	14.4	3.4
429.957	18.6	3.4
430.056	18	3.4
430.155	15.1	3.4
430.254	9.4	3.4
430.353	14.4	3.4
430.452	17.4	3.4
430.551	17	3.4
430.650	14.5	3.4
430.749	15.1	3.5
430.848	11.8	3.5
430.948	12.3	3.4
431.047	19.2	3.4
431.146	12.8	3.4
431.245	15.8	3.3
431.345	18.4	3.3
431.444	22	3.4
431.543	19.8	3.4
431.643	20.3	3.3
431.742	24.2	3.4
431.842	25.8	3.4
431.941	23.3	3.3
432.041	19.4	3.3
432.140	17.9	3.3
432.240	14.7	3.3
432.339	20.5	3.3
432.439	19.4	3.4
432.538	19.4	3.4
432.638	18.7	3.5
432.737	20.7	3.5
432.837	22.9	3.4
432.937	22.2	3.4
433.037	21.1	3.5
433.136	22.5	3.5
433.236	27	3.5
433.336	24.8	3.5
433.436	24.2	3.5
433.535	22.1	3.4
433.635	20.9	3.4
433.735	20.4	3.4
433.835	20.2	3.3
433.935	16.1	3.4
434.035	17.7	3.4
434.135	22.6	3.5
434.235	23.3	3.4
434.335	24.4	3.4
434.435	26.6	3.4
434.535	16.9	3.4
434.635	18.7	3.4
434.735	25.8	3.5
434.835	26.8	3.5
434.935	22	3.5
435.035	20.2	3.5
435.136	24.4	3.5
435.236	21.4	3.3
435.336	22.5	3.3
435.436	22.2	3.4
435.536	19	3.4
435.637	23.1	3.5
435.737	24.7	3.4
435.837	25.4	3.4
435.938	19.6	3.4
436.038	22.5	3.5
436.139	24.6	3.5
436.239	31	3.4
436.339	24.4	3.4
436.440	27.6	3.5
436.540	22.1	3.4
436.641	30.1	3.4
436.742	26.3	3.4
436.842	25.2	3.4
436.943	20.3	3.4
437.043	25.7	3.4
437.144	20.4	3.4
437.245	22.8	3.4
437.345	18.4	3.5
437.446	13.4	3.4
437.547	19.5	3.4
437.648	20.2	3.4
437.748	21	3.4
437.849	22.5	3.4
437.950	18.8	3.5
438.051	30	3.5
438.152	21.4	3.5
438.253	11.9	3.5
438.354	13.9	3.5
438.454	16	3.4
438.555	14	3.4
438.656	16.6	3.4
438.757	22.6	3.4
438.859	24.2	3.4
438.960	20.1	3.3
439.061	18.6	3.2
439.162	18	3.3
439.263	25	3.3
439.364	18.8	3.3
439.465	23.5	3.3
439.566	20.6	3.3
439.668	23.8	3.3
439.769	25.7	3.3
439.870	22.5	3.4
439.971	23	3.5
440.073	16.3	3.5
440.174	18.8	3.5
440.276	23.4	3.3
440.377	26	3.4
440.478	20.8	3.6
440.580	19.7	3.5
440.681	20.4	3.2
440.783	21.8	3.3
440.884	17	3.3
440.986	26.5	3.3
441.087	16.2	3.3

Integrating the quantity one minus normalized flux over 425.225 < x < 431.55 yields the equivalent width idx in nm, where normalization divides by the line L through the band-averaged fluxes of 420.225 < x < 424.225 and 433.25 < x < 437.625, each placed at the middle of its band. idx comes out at 0.65 nm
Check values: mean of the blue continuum 19.8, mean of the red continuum 22.6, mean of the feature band 18.9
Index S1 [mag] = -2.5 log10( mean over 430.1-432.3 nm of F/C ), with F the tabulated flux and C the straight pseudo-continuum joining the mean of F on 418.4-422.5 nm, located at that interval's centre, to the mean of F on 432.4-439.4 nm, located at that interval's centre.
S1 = 0.21 mag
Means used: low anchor 19.5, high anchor 21.7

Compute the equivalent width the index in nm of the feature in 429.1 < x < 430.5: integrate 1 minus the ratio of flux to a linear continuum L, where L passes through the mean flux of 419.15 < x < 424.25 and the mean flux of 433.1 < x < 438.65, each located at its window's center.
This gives 0.272 nm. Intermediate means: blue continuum 19.5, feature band 16.8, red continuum 21.9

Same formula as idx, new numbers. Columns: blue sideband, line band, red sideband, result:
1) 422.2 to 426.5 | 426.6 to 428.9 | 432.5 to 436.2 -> 0.06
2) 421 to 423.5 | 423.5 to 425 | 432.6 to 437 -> -0.05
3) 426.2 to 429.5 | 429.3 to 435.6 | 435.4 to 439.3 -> 0.29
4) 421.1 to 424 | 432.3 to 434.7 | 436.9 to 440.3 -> -0.17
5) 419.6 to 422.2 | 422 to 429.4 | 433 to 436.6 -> 0.38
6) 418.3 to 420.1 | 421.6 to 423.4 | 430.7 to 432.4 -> 0.04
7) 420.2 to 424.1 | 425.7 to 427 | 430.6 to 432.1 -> -0.21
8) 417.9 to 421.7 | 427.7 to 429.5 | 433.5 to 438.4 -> 0.12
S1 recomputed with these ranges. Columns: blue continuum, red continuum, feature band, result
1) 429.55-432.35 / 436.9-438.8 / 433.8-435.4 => -0.178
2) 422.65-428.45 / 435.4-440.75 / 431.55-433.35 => -0.008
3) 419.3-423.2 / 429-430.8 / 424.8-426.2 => -0.159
